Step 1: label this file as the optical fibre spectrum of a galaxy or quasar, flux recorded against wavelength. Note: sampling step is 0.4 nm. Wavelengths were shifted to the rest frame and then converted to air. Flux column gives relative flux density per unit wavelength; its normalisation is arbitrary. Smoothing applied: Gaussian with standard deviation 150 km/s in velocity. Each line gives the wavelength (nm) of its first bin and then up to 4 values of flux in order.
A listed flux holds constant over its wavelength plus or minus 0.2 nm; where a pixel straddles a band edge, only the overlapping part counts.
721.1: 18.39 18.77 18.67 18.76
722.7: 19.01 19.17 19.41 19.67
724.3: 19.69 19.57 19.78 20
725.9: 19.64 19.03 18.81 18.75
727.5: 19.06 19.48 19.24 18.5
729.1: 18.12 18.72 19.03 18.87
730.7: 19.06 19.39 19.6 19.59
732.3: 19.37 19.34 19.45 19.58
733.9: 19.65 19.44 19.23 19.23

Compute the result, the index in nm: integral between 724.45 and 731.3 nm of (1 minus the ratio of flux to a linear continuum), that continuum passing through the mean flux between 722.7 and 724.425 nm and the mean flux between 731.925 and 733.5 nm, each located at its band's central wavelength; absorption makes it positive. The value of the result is 0.11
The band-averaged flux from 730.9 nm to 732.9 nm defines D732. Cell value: 19.5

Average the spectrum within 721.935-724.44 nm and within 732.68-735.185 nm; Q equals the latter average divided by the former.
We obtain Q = 1.01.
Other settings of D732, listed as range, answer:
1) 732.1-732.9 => 19.4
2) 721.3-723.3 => 18.9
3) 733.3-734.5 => 19.6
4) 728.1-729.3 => 18.6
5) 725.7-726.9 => 19.2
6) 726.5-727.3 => 18.8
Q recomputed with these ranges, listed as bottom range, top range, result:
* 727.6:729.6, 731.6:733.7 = 1.03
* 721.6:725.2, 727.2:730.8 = 0.98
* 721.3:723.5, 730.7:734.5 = 1.03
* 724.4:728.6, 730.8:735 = 1.01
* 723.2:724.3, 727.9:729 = 0.97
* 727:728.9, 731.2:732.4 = 1.03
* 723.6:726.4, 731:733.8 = 0.99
